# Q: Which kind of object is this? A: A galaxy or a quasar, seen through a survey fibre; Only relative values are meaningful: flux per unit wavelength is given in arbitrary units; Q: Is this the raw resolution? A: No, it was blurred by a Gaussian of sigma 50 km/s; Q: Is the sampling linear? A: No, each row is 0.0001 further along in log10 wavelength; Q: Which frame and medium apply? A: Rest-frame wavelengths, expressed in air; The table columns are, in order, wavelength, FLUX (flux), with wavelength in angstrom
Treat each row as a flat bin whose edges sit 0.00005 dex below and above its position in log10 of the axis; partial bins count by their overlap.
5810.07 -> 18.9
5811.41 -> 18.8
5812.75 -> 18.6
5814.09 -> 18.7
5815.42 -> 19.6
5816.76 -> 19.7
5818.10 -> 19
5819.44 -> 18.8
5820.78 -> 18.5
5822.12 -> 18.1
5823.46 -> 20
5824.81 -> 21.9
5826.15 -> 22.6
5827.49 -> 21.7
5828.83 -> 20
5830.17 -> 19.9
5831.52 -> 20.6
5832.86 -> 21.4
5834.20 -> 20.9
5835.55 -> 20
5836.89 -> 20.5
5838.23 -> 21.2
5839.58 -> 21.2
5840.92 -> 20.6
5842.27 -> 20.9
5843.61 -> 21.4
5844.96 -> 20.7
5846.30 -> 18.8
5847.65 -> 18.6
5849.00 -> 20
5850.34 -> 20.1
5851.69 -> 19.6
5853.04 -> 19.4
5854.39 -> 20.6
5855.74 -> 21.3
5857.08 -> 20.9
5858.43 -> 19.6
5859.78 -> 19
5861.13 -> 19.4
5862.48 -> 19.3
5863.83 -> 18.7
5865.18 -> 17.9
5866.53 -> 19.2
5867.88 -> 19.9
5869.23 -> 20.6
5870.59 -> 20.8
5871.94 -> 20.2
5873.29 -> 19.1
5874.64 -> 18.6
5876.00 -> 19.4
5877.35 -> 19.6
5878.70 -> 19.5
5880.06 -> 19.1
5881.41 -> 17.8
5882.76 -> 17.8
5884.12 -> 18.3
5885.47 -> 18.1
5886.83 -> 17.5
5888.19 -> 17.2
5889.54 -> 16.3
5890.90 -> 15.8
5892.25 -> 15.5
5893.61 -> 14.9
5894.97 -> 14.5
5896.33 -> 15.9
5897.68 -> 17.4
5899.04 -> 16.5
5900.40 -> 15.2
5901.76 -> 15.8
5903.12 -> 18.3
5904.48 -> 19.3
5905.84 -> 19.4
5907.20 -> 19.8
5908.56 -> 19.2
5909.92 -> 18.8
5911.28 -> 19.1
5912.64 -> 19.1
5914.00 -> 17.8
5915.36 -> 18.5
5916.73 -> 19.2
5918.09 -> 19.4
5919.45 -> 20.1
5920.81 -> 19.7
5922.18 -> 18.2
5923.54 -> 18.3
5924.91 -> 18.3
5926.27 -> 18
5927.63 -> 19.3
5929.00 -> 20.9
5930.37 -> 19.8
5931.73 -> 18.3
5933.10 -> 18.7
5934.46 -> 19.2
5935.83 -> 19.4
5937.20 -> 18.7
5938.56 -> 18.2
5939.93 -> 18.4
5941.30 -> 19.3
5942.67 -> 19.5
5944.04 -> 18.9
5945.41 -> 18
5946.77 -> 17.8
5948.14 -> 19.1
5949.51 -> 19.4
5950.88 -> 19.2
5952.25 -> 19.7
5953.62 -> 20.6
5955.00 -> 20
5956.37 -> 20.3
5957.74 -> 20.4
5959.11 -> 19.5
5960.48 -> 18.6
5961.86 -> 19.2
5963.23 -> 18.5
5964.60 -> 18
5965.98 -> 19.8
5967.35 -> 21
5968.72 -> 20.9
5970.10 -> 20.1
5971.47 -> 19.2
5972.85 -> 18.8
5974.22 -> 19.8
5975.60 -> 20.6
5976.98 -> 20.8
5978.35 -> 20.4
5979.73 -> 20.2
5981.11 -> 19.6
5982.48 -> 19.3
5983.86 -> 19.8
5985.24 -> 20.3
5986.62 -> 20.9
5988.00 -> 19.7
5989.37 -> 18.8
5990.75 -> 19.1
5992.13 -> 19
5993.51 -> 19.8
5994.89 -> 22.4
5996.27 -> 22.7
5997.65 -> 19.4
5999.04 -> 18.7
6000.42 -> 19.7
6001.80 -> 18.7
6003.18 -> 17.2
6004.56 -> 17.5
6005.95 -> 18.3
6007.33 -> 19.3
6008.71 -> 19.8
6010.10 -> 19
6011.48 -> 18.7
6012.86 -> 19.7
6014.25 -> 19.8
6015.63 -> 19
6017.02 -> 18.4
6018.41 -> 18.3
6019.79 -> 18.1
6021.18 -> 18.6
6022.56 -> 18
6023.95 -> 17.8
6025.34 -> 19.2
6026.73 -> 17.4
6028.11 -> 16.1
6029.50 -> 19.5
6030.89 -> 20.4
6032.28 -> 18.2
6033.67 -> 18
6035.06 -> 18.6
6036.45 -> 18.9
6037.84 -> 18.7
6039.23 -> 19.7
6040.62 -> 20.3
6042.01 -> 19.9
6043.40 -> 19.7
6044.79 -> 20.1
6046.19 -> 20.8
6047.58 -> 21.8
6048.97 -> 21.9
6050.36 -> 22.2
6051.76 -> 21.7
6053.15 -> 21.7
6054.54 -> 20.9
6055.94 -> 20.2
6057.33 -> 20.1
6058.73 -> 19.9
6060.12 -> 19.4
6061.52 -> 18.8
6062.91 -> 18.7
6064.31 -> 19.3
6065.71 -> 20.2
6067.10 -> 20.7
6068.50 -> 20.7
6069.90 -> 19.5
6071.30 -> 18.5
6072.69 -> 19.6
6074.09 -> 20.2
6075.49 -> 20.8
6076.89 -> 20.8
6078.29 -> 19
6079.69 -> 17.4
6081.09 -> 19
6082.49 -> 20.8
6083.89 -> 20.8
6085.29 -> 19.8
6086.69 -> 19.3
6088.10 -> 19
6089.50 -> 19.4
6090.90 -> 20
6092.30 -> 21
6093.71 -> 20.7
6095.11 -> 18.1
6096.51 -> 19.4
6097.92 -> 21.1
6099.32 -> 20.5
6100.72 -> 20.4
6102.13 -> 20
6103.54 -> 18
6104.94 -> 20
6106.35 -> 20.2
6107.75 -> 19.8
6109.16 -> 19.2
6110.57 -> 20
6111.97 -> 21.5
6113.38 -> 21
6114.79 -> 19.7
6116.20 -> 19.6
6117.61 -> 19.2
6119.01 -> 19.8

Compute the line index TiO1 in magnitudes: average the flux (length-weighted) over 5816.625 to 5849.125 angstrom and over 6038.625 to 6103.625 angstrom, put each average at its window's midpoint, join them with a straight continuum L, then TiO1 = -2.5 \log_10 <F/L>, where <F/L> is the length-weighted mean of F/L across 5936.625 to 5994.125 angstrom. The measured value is 0.04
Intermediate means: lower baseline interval 20.3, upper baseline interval 20.1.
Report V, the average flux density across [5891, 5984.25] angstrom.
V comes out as 18.9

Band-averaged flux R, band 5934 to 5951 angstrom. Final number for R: 18.8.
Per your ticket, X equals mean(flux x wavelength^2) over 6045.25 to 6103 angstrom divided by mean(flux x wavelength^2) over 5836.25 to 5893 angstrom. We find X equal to 1.1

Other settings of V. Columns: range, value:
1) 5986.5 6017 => 19.4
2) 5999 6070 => 19.4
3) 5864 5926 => 18.2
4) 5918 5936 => 19.1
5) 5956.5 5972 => 19.6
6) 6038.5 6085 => 20.2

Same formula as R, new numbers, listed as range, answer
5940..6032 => 19.3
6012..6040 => 18.6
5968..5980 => 20.1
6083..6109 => 19.9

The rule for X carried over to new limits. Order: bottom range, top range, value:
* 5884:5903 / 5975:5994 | 1.25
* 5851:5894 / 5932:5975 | 1.05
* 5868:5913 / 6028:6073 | 1.16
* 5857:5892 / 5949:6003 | 1.09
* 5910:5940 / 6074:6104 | 1.10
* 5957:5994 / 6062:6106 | 1.04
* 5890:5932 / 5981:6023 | 1.10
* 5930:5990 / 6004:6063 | 1.02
